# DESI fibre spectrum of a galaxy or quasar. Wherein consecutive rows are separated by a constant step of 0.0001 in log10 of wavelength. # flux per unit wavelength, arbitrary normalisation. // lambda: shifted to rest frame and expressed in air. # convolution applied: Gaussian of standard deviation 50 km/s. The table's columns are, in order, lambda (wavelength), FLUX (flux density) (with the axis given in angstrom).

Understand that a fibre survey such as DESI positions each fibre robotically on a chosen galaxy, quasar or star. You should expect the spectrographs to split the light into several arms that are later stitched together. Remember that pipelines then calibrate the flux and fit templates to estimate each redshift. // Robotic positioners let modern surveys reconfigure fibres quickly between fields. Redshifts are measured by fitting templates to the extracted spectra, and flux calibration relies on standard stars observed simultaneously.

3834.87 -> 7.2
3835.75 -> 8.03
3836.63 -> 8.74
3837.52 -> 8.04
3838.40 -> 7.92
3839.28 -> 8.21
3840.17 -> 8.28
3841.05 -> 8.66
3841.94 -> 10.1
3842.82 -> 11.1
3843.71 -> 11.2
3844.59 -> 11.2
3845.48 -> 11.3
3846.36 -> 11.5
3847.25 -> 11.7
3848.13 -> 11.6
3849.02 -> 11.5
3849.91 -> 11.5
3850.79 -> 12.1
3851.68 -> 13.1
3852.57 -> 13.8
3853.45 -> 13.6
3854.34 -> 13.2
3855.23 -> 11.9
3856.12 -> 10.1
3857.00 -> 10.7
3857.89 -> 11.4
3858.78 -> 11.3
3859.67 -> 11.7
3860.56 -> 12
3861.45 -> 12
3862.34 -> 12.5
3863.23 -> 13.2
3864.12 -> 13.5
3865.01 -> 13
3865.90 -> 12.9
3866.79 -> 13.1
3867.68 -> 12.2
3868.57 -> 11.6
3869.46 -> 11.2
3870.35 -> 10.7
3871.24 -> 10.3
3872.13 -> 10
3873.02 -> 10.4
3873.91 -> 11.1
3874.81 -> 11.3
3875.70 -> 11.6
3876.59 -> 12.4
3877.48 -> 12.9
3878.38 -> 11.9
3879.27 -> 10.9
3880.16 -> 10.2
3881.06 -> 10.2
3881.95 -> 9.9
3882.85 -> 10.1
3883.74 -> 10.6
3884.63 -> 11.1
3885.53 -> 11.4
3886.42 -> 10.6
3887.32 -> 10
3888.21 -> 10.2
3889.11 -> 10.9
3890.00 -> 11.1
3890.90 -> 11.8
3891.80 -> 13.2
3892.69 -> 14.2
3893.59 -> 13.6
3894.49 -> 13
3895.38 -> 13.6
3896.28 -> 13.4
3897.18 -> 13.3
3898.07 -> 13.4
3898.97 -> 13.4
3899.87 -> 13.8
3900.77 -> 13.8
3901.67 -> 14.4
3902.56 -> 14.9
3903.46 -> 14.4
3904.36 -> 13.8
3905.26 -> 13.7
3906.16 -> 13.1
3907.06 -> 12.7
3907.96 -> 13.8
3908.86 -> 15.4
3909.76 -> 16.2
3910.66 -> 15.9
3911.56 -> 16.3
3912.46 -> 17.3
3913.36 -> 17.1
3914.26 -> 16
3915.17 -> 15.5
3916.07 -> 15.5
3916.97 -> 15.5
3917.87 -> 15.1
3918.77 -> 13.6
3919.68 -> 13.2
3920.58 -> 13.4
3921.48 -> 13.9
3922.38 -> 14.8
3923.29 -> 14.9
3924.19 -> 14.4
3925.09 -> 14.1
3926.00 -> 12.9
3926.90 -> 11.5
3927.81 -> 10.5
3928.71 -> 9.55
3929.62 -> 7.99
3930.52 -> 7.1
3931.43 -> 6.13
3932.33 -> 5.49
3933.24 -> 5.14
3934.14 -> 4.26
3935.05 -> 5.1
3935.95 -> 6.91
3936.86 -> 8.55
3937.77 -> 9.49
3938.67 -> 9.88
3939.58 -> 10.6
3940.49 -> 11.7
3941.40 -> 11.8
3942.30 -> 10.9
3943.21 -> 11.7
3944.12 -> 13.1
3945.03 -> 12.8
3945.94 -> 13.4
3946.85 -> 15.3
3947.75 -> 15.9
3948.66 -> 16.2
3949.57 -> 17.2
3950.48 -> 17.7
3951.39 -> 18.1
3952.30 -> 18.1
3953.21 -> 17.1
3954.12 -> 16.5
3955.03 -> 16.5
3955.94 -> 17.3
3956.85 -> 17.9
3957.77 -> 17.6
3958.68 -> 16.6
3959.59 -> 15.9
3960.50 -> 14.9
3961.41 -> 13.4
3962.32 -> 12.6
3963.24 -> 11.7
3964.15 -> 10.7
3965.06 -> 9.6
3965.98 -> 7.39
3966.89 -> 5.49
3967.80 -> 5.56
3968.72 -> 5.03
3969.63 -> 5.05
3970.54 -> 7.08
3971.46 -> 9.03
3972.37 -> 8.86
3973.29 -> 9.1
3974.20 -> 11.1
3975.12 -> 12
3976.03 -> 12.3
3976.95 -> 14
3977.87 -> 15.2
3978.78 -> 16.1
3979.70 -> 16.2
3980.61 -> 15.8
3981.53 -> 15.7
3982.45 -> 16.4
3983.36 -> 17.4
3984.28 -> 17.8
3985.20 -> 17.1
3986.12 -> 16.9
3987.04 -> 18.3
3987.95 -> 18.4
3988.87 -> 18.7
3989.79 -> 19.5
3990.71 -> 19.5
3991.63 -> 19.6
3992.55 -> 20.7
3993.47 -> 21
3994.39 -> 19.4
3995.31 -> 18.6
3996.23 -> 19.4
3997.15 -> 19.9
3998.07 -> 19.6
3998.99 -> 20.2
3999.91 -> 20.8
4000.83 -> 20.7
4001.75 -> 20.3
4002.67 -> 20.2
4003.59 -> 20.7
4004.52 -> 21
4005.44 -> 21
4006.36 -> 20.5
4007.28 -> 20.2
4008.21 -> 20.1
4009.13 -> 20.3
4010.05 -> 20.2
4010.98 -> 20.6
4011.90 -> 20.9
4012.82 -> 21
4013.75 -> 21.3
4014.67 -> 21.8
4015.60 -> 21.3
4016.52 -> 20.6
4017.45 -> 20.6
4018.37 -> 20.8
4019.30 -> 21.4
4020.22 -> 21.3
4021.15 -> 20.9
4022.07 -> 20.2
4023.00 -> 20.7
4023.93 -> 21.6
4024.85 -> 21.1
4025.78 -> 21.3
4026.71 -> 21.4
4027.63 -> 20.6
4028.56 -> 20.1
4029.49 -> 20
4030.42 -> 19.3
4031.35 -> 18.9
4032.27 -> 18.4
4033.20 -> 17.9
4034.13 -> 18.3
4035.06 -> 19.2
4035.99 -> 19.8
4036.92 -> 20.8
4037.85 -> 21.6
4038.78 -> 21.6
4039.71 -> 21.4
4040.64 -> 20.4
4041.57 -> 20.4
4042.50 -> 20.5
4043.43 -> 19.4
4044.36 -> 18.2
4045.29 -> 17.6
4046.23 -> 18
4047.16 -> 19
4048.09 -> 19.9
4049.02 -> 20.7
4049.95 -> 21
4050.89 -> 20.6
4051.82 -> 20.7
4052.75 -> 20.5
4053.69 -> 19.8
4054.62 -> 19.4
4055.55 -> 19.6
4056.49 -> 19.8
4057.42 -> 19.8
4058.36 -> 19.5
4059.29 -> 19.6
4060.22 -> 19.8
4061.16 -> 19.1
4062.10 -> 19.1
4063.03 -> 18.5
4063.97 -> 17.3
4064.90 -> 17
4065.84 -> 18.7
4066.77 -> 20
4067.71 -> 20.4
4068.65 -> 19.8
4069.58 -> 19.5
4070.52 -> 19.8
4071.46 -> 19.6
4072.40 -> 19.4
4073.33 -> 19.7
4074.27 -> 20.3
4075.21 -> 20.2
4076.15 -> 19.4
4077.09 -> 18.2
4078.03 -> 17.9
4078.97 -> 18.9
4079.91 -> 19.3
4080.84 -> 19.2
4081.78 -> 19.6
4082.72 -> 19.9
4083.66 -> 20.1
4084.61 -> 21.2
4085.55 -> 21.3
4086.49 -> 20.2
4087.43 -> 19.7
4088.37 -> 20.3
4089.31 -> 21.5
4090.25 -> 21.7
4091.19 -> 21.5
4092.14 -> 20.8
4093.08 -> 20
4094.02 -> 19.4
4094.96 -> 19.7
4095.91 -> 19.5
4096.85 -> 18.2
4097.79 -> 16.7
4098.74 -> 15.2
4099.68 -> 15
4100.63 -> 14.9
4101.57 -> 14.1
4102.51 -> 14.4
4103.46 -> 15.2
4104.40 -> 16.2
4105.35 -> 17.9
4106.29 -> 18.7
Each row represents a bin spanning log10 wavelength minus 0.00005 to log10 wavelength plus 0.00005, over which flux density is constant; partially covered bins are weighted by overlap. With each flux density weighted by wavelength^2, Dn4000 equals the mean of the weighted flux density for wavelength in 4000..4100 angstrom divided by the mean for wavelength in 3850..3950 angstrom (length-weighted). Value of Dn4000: 1.75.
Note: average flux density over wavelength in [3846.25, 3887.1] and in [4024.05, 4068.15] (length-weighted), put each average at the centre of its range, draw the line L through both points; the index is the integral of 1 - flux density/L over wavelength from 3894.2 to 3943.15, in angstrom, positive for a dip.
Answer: 5.0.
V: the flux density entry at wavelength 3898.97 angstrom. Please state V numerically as 13.4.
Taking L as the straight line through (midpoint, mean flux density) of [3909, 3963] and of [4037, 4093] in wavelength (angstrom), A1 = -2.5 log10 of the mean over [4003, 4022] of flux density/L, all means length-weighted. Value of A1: -0.21 mag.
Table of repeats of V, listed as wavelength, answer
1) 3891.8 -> 13.2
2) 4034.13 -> 18.3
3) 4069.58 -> 19.5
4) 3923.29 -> 14.9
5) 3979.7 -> 16.2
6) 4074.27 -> 20.3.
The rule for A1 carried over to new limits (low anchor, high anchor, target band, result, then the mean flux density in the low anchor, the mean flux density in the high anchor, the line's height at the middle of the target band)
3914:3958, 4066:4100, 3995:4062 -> -0.19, 12.8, 19.5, 17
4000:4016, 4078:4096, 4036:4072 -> 0.04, 20.7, 20.2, 20.4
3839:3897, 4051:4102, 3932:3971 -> 0.22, 11.6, 19.3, 14.7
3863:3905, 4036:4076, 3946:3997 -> 0.08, 12.1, 19.7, 16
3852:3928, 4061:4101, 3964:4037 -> -0.06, 12.8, 19.3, 16.5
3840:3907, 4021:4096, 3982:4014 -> -0.14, 11.9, 19.8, 17.3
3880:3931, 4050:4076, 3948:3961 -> -0.13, 13.1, 19.6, 15.1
